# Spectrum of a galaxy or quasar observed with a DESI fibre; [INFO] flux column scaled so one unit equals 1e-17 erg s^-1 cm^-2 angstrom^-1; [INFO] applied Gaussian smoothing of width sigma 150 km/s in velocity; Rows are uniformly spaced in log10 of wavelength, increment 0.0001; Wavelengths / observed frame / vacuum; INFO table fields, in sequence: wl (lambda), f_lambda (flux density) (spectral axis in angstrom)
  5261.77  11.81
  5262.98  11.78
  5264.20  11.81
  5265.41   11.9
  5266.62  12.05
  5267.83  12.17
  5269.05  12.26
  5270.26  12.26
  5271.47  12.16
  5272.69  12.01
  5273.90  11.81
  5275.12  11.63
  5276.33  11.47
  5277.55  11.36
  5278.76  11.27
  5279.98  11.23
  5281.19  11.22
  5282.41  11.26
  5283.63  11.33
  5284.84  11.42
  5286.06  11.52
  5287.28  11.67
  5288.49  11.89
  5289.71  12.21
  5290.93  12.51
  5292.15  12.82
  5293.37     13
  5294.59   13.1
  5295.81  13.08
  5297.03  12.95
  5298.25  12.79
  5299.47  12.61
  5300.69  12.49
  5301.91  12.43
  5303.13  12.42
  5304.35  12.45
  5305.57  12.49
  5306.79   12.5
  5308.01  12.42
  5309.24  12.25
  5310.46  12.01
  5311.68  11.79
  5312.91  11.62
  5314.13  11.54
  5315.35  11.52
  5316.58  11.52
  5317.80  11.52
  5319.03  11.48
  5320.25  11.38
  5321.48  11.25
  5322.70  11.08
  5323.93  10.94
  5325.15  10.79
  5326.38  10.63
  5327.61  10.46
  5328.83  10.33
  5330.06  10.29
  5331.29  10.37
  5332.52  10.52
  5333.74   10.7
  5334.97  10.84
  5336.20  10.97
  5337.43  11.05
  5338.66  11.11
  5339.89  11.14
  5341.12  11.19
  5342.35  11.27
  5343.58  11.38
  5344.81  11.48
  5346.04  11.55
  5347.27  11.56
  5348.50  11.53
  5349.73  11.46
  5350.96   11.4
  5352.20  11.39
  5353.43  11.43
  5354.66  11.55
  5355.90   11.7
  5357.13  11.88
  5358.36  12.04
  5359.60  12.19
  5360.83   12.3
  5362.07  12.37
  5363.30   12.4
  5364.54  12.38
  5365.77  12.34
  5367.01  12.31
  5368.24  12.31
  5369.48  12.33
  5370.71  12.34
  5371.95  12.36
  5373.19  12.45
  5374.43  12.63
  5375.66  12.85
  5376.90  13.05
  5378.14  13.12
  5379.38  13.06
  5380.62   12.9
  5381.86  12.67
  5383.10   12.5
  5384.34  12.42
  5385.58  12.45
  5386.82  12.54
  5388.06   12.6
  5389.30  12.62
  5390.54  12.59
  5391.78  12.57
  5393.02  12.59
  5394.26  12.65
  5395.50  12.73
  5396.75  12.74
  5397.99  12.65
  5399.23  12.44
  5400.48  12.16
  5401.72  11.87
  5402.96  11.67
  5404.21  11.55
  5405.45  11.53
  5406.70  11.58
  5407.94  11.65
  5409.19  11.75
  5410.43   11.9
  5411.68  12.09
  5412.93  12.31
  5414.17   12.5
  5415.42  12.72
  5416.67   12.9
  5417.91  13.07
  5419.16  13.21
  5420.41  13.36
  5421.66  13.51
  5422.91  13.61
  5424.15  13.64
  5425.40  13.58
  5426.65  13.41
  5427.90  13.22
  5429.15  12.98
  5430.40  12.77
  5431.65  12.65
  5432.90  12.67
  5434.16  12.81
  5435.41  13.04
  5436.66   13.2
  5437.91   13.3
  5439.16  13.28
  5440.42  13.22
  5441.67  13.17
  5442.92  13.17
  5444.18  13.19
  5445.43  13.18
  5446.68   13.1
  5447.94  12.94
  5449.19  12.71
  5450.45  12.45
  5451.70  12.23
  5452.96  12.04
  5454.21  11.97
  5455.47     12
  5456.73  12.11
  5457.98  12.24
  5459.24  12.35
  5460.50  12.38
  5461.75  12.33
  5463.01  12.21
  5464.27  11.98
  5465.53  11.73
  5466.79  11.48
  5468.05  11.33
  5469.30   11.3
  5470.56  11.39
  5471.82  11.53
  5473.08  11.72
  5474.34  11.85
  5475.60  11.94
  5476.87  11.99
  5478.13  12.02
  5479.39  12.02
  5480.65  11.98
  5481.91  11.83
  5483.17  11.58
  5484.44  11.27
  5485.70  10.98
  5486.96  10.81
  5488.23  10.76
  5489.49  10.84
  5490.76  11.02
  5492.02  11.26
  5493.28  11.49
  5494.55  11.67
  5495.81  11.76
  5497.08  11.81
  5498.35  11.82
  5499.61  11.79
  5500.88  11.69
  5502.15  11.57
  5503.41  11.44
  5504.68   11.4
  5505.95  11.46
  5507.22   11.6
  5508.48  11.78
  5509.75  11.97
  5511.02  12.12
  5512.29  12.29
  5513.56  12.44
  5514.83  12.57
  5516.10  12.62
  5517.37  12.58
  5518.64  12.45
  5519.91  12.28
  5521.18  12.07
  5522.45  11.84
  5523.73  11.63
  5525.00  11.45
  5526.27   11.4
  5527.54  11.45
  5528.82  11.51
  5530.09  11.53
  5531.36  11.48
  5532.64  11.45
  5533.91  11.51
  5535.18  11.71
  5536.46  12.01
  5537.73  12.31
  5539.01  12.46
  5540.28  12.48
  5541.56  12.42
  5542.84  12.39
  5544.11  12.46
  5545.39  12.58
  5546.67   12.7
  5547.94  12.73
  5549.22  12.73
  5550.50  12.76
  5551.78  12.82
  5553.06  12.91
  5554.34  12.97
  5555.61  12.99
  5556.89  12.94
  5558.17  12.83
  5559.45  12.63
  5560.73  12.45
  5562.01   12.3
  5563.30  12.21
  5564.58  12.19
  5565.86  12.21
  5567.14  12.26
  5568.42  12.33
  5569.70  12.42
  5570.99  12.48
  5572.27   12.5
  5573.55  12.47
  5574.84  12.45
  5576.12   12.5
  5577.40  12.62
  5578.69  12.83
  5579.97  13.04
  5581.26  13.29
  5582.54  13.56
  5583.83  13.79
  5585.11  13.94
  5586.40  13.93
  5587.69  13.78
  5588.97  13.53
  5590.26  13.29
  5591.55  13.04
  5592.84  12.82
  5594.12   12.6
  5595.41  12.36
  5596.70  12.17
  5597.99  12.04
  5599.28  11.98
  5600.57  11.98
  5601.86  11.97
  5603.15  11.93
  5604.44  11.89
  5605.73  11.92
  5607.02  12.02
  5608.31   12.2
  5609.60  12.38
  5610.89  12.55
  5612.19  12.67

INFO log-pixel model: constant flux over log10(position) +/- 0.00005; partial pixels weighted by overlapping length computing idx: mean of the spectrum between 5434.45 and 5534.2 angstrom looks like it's 12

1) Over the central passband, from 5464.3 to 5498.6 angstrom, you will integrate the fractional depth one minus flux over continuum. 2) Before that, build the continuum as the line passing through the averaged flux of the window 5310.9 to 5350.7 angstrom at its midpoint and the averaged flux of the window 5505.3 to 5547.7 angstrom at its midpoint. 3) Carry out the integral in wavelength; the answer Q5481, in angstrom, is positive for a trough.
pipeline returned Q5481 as 0.87 angstrom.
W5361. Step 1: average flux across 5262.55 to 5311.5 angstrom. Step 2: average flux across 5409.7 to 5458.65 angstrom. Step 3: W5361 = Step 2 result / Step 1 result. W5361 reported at 1.06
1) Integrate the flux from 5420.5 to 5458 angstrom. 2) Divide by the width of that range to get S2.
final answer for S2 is 12.9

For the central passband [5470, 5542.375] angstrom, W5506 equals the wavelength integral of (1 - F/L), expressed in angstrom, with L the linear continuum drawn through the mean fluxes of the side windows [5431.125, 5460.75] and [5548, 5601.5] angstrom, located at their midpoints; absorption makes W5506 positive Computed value 5.6 angstrom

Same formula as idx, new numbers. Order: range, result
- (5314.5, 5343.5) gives 11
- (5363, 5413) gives 12.4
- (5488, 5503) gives 11.5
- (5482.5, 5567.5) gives 12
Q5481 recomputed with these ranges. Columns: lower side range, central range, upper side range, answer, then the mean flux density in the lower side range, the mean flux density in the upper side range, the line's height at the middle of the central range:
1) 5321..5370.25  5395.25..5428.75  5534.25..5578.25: -2.3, 11.4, 12.5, 11.8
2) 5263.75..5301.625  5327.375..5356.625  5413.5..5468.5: 2.8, 12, 12.8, 12.3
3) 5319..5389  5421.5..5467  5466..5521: -4.0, 11.7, 11.7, 11.7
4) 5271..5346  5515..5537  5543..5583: 1.2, 11.6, 12.6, 12.5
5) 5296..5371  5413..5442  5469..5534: -3.5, 11.7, 11.7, 11.7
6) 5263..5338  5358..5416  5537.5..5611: -1.8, 11.7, 12.6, 12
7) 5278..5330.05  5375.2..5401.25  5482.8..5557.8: -1.7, 11.8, 12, 11.9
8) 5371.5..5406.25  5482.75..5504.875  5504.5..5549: 1.4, 12.5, 12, 12.2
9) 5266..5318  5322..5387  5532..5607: 2.3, 12.1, 12.6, 12.2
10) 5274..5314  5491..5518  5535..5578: 1.3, 12.1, 12.5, 12.4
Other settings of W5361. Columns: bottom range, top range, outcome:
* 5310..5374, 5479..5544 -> 1.02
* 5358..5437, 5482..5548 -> 0.94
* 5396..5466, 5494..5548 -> 0.95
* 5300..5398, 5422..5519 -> 1.02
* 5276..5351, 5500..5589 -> 1.07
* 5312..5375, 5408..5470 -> 1.10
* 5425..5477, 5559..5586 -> 1.02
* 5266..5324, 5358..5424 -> 1.04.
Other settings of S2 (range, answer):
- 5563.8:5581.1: 12.5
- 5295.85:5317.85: 12.2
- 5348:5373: 12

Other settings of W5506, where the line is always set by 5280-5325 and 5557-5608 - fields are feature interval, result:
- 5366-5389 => -0.8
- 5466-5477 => 0.7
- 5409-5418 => -0.1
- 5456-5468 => 0.3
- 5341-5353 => 0.7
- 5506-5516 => 0.3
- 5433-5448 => -1.0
